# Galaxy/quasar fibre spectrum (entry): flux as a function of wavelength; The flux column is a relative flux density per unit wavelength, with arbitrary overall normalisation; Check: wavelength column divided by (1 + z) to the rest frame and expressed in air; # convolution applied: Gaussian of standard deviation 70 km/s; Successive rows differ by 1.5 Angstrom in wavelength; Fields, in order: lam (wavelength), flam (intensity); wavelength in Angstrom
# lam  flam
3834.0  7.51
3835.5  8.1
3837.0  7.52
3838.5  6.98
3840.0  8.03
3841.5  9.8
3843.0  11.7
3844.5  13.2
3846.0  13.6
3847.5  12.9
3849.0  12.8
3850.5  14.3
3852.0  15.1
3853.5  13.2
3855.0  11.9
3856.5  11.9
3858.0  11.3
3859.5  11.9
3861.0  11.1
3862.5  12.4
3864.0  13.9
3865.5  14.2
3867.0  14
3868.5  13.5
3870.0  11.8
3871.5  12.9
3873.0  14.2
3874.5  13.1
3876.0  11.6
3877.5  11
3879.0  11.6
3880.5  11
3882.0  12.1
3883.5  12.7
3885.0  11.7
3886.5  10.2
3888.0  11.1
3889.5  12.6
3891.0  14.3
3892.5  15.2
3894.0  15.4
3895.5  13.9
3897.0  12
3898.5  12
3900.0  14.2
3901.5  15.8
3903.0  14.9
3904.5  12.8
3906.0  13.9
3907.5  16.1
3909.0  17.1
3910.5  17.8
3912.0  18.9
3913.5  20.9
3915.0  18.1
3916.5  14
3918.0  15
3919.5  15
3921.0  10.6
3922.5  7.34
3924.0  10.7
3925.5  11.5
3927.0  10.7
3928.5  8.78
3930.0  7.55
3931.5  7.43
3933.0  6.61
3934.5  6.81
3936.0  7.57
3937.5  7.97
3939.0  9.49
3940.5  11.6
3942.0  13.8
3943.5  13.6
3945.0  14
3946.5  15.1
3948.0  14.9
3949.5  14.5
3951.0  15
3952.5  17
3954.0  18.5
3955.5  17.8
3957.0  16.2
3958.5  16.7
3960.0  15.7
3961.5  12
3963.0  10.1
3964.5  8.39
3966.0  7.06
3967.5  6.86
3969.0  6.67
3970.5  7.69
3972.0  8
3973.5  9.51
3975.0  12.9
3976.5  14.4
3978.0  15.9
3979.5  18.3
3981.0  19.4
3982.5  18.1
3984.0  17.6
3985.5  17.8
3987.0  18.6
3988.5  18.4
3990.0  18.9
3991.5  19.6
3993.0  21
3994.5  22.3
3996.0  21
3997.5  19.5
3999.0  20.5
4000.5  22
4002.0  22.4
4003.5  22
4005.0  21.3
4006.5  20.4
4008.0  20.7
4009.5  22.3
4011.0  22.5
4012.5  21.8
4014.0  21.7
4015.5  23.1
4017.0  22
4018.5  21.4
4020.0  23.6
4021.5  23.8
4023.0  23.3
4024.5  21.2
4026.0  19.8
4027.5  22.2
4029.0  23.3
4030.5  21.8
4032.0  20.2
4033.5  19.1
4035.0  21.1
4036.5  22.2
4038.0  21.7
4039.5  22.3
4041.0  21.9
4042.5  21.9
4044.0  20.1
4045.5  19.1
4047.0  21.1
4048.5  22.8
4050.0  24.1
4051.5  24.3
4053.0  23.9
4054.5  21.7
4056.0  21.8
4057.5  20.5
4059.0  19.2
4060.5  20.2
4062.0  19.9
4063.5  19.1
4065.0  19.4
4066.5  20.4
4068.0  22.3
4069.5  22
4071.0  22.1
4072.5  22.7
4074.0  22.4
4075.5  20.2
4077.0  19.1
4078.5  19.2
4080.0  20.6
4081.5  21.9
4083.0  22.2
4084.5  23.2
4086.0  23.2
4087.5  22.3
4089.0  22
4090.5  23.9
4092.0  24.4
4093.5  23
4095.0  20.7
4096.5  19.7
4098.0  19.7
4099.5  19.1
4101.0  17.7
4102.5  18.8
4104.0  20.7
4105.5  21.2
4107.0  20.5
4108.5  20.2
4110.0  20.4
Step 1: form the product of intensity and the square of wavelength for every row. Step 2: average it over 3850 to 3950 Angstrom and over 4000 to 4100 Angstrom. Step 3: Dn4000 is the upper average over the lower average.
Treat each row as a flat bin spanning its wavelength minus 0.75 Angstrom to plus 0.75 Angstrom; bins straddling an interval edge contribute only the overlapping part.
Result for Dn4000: 1.83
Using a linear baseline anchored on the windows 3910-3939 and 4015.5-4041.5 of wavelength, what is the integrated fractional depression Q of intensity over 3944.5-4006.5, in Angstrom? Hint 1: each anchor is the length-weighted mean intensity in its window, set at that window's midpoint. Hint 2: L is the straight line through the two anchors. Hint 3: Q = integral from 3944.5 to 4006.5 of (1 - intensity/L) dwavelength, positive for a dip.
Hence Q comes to 2.73 Angstrom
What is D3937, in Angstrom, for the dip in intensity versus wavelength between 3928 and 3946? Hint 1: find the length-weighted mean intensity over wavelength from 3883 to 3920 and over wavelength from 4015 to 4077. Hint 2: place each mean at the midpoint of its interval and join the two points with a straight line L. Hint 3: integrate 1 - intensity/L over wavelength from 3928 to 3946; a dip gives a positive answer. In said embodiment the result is 7.36 Angstrom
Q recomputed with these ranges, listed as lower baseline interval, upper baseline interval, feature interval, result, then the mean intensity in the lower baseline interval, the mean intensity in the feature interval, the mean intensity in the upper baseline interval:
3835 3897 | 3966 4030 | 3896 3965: 9.53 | 12.2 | 13.2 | 18.8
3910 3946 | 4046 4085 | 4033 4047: -1.05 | 11.9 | 21.1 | 21.4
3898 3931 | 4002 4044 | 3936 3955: 2.99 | 13.8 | 13.6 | 21.8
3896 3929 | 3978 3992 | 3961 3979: 7.68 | 14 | 10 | 18.4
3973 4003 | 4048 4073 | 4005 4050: -3.50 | 18.5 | 21.7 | 21.5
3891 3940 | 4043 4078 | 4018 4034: -2.21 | 12.7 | 21.8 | 21.2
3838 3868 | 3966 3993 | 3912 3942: 5.26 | 12.3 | 11.2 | 14.6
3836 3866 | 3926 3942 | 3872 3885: -1.60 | 11.8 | 12.1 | 8.75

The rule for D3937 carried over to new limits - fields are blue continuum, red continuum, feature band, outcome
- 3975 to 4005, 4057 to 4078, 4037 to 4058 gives -1.7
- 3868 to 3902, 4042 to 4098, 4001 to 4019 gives -3.0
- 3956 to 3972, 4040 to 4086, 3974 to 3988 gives -4.8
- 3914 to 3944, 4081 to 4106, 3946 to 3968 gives -2.3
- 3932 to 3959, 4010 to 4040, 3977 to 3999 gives -1.5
